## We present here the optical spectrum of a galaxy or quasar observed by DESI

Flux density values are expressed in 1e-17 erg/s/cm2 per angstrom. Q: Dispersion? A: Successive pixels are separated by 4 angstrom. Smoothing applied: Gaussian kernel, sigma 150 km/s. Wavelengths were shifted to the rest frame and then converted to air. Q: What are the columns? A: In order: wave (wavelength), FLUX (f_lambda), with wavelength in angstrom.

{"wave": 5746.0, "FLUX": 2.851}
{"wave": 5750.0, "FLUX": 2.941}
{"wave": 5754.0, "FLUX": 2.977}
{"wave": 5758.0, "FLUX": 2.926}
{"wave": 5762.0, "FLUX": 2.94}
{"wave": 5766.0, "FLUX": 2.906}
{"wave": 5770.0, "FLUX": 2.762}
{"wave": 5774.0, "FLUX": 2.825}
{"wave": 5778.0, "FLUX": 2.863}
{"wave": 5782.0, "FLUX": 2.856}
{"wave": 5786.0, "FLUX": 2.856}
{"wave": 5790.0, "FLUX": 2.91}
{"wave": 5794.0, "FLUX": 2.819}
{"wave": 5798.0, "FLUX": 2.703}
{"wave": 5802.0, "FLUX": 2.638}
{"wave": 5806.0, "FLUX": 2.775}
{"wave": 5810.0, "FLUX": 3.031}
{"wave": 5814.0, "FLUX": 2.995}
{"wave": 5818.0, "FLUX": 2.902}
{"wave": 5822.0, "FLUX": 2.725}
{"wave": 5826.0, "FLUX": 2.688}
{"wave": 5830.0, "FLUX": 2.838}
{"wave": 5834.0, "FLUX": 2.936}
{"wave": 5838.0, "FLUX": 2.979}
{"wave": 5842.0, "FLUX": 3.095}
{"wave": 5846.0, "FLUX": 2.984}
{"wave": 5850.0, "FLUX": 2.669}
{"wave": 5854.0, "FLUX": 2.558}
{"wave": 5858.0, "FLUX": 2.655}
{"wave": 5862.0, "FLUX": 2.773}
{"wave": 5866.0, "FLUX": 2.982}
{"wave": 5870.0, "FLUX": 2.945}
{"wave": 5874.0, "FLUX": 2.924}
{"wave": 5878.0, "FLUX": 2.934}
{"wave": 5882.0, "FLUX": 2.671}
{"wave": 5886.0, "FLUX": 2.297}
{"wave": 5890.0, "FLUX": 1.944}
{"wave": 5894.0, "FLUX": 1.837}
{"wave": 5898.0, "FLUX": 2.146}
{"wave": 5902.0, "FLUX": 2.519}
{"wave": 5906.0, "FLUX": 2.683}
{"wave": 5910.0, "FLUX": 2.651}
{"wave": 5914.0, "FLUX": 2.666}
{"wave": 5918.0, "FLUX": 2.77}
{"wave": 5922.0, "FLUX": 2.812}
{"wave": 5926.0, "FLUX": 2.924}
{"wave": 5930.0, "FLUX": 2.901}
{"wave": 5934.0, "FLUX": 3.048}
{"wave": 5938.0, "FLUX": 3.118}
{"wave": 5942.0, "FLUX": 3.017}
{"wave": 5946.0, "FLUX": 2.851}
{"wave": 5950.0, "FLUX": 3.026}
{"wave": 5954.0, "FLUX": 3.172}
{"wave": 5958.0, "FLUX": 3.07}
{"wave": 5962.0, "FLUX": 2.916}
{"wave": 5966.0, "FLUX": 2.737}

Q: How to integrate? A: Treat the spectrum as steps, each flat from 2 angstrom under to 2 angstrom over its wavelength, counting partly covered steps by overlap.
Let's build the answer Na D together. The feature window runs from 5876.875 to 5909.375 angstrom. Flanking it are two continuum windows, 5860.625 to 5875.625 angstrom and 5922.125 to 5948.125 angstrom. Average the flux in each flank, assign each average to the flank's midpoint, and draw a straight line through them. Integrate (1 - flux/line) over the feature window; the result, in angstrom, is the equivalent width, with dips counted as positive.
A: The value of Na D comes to 6.16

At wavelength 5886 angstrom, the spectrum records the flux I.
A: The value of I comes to 2.297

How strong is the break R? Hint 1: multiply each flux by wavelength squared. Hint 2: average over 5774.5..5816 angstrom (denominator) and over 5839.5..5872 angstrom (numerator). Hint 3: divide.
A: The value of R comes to 1.02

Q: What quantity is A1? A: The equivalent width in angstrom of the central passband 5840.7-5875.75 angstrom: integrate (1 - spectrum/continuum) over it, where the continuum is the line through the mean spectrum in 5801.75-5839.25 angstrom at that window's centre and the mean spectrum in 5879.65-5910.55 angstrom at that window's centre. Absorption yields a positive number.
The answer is -3.3 angstrom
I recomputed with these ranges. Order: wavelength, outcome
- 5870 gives 2.945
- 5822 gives 2.725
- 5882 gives 2.671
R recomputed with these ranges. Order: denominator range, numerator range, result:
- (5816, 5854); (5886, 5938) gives 0.93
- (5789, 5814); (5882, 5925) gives 0.90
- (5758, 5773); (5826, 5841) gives 1.03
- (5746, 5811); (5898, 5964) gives 1.06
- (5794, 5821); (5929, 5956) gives 1.12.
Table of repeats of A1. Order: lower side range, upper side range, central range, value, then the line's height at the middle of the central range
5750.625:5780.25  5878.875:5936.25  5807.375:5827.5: -0.7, 2.77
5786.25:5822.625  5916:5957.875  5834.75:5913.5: 6.9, 2.91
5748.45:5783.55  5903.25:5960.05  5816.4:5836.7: 0.5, 2.89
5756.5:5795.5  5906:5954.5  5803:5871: 0.7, 2.88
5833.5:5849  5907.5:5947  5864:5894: 3.3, 2.94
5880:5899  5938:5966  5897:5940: -3.4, 2.56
